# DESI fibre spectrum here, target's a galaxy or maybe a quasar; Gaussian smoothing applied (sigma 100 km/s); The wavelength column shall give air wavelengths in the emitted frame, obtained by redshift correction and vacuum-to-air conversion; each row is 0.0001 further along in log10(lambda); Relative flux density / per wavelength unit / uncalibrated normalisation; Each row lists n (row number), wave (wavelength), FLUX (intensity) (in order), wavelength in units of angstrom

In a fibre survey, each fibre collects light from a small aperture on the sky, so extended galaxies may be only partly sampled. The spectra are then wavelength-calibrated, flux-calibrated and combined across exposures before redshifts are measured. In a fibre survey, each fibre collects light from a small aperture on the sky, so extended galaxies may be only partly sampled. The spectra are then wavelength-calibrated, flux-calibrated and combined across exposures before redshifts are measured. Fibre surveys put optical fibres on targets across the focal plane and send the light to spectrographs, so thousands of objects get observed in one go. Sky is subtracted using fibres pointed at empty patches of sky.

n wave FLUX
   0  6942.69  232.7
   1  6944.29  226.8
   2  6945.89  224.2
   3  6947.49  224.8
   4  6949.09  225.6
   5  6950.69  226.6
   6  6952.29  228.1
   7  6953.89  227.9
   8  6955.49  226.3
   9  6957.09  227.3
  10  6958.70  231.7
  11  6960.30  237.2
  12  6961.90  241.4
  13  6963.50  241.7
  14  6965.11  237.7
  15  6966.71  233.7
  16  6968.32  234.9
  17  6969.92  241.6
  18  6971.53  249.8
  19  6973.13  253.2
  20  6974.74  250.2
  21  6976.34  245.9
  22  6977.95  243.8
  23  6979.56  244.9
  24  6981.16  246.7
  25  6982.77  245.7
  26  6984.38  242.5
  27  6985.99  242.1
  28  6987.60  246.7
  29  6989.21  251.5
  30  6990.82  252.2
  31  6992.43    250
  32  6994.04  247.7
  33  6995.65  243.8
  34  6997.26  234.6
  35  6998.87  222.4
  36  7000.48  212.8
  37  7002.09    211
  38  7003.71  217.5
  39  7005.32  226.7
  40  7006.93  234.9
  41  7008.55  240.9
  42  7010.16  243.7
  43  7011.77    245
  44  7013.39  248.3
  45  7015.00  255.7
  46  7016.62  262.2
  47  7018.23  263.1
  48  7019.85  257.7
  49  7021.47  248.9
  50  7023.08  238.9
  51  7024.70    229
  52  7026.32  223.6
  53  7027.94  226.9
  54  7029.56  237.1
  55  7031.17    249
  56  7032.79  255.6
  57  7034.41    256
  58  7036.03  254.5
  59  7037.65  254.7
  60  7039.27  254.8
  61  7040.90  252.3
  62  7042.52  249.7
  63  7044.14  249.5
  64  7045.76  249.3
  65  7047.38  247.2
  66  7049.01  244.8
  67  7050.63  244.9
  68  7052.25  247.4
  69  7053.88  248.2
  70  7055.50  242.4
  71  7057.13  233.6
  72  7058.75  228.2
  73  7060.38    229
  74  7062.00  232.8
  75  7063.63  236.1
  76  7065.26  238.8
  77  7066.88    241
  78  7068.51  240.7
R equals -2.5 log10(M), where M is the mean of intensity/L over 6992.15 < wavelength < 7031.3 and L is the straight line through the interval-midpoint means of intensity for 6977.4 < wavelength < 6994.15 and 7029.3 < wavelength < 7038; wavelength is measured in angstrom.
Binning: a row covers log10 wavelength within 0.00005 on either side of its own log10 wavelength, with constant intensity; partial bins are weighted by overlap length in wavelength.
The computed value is 0.05 mag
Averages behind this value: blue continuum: 247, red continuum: 252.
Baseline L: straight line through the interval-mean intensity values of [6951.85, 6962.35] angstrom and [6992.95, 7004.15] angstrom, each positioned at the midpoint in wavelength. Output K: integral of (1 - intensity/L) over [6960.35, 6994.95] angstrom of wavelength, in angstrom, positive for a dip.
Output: -2.3 angstrom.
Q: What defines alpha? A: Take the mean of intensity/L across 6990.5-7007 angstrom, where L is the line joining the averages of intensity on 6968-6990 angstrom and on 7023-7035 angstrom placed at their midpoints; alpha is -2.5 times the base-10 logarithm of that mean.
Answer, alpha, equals 0.05 mag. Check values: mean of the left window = 246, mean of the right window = 239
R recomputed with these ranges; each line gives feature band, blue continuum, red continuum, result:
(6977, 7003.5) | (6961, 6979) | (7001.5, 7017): 0.01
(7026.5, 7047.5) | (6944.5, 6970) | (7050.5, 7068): -0.05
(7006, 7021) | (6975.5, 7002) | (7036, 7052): -0.02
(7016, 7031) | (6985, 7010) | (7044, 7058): -0.01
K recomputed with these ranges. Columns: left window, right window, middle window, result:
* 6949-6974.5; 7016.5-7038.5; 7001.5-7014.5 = 0.5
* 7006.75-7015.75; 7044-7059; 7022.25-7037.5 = 0.2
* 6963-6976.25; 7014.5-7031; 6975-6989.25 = -0.1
